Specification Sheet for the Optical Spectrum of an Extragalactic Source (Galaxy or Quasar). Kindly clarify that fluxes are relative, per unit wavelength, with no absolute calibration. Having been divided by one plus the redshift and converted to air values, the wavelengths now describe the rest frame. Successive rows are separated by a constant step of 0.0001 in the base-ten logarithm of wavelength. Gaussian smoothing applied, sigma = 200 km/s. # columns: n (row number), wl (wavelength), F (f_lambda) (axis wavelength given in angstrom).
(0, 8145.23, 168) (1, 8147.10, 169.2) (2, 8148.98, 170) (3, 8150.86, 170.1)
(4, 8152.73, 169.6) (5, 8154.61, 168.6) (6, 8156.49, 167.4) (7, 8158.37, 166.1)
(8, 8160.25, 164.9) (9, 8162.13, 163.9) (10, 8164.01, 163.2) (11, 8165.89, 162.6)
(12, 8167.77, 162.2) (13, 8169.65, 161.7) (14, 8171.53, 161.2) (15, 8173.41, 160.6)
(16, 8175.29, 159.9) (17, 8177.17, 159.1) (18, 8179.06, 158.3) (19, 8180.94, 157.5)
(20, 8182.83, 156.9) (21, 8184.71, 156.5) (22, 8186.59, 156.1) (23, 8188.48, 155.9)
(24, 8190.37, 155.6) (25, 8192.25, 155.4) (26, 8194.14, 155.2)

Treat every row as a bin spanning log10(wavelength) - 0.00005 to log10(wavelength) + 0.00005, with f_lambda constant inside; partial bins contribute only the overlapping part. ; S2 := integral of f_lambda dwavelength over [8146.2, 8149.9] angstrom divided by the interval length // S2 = 169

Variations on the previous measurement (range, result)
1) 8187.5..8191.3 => 155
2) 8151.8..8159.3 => 168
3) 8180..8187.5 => 157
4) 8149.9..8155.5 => 169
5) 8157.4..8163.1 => 165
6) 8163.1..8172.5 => 162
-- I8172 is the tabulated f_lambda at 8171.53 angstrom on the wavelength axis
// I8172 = 161.2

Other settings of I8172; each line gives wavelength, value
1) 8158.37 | 166.1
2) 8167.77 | 162.2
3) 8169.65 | 161.7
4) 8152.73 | 169.6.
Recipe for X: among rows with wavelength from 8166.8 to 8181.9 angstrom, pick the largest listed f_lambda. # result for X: 162.2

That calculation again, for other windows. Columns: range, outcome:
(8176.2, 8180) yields 159.1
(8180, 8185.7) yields 157.5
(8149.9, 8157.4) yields 170.1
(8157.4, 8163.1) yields 166.1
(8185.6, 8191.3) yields 156.1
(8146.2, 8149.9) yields 170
